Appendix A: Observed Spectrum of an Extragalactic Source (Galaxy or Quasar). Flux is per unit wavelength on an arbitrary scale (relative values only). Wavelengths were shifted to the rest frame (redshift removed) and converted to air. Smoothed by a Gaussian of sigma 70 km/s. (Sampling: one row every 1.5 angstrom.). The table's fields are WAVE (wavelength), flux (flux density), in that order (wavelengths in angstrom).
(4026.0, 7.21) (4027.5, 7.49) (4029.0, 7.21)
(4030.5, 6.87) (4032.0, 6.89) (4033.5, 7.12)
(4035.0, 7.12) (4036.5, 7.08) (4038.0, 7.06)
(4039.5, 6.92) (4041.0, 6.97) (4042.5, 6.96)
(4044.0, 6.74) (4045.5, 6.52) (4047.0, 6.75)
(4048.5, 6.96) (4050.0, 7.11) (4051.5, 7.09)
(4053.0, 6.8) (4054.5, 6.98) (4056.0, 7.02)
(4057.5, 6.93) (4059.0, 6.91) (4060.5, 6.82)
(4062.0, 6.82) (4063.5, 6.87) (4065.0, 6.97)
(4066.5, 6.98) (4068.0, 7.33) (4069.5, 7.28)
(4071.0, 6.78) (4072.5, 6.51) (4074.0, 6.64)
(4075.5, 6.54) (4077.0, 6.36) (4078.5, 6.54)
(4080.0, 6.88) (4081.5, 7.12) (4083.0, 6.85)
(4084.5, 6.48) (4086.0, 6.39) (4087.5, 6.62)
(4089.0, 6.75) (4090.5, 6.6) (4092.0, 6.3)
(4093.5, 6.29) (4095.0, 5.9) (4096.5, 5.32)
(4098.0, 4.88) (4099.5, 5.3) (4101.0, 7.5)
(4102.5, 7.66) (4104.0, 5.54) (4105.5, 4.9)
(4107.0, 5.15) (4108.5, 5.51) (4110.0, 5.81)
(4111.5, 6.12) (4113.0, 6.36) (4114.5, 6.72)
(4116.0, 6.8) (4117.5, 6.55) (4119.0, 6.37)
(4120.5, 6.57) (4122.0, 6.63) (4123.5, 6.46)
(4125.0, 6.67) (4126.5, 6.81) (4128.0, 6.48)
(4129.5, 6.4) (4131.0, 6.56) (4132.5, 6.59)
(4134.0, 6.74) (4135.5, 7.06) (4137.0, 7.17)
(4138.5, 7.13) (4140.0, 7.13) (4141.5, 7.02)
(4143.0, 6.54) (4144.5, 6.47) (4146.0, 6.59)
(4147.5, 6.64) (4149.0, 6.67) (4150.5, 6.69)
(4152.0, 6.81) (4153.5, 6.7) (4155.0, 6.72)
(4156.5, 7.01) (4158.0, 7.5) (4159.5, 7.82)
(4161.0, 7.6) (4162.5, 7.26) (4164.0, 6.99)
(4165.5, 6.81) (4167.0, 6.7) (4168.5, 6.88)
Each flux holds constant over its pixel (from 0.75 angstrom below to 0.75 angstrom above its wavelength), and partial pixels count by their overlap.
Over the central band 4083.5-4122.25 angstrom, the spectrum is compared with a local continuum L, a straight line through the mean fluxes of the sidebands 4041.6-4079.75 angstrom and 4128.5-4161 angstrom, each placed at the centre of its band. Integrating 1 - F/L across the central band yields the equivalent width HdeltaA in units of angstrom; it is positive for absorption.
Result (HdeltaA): 3.8 angstrom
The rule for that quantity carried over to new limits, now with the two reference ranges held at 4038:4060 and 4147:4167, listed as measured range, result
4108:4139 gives 1.9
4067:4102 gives 2.2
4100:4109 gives 1.2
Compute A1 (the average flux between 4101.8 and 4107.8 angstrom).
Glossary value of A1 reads 5.79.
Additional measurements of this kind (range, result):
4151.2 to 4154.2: 6.75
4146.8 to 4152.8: 6.7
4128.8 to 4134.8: 6.58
